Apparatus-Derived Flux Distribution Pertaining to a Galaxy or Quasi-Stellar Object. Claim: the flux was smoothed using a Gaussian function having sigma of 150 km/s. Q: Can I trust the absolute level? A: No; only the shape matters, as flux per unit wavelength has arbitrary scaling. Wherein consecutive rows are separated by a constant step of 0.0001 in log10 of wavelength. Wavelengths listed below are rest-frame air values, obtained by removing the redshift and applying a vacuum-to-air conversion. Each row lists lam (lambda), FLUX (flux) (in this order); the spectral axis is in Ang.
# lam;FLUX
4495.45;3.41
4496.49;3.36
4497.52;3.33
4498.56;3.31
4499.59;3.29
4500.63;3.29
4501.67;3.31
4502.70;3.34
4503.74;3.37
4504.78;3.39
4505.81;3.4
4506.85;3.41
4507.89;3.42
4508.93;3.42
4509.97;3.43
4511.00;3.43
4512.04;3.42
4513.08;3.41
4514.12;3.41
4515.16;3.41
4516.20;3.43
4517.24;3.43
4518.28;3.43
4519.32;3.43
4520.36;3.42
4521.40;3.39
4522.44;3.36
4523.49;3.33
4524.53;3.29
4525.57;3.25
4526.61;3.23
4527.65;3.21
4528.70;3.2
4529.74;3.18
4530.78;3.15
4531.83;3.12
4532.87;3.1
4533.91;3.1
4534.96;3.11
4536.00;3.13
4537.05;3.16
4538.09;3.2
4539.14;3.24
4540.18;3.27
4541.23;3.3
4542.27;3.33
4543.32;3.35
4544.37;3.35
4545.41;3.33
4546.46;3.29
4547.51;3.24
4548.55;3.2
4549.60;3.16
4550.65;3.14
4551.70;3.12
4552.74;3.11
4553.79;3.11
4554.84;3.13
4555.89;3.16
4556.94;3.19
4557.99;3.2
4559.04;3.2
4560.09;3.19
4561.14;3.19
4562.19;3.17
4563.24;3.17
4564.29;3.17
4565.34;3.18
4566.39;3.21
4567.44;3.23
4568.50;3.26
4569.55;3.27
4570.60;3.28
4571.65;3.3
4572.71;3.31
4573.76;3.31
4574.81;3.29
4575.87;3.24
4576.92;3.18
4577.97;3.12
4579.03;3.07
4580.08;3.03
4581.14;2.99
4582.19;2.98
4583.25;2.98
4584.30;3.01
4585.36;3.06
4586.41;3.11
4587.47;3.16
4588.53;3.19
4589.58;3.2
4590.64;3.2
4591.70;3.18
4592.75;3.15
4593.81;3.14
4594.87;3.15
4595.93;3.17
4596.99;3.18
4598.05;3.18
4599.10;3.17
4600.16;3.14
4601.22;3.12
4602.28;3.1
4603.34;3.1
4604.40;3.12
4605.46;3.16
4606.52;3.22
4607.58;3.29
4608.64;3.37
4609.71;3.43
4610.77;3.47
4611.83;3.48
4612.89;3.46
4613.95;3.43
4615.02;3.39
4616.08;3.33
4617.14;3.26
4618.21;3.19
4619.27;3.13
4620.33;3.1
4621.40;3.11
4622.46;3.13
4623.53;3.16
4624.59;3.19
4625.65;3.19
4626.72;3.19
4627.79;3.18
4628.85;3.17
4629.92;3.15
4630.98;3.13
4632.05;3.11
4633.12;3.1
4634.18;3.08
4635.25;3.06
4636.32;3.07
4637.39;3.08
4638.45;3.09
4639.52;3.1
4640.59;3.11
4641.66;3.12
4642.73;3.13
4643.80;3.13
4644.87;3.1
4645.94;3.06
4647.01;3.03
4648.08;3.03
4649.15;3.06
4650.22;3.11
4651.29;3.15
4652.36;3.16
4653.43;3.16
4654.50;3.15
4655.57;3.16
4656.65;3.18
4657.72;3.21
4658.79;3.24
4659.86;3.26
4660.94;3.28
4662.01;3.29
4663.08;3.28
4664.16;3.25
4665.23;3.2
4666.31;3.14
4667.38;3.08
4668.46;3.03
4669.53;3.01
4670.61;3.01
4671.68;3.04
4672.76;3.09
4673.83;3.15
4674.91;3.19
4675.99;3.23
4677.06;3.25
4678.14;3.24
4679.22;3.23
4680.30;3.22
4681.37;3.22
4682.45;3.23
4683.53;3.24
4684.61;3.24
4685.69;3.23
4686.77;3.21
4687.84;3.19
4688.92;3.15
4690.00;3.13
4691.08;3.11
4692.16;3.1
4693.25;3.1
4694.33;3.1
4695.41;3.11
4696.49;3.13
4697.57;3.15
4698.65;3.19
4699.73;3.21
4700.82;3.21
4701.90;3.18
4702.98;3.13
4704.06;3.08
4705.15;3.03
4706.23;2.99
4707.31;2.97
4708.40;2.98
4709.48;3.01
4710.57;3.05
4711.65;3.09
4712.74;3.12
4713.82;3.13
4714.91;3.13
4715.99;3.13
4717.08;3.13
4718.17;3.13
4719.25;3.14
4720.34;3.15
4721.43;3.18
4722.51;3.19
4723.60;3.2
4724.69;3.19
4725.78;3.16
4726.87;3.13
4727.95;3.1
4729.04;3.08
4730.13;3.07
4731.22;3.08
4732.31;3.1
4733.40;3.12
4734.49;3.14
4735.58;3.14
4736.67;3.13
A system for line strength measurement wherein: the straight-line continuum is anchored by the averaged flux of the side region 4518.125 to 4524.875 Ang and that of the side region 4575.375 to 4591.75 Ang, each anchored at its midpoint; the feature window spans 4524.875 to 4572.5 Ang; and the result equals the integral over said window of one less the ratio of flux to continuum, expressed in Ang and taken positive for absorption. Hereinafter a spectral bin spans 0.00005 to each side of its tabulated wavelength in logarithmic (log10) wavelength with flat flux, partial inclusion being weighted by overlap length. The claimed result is 0.7 Ang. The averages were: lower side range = 3.38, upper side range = 3.1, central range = 3.2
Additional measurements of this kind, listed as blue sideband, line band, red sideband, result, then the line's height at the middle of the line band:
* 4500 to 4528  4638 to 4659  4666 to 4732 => 0.50 Ang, 3.2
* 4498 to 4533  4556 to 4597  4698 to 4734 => 1.27 Ang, 3.27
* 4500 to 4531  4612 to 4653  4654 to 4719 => 0.76 Ang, 3.21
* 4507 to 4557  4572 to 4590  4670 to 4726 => 0.57 Ang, 3.23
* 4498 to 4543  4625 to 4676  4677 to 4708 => 0.91 Ang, 3.19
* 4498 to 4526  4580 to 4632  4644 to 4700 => 1.00 Ang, 3.25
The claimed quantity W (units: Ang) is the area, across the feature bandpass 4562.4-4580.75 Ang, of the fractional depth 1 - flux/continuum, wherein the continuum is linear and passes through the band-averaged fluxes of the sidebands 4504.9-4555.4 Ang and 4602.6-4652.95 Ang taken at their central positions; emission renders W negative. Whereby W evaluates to 0.2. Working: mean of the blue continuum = 3.28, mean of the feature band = 3.21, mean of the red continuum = 3.18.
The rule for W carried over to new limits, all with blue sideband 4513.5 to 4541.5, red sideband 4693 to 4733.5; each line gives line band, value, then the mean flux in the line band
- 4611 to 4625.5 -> -0.3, 3.26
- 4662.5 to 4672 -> 0.1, 3.12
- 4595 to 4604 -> 0.2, 3.15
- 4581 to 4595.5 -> 0.5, 3.11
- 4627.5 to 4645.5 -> 0.4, 3.11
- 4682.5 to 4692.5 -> -0.1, 3.18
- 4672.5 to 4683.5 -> -0.2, 3.21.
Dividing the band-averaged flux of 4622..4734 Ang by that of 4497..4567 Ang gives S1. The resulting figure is 1.0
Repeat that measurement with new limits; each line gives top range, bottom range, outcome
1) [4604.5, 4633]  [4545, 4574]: 1.01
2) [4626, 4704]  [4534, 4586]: 0.99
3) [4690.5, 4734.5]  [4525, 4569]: 0.97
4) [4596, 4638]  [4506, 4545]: 0.97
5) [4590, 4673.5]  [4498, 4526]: 0.94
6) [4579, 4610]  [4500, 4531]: 0.94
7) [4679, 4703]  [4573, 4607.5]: 1.01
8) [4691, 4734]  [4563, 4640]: 0.98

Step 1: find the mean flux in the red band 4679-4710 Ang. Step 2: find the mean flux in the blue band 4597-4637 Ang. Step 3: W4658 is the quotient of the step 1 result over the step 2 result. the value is 1.0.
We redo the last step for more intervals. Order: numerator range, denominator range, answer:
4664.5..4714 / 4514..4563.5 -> 0.97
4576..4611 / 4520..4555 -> 0.98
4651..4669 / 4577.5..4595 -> 1.03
